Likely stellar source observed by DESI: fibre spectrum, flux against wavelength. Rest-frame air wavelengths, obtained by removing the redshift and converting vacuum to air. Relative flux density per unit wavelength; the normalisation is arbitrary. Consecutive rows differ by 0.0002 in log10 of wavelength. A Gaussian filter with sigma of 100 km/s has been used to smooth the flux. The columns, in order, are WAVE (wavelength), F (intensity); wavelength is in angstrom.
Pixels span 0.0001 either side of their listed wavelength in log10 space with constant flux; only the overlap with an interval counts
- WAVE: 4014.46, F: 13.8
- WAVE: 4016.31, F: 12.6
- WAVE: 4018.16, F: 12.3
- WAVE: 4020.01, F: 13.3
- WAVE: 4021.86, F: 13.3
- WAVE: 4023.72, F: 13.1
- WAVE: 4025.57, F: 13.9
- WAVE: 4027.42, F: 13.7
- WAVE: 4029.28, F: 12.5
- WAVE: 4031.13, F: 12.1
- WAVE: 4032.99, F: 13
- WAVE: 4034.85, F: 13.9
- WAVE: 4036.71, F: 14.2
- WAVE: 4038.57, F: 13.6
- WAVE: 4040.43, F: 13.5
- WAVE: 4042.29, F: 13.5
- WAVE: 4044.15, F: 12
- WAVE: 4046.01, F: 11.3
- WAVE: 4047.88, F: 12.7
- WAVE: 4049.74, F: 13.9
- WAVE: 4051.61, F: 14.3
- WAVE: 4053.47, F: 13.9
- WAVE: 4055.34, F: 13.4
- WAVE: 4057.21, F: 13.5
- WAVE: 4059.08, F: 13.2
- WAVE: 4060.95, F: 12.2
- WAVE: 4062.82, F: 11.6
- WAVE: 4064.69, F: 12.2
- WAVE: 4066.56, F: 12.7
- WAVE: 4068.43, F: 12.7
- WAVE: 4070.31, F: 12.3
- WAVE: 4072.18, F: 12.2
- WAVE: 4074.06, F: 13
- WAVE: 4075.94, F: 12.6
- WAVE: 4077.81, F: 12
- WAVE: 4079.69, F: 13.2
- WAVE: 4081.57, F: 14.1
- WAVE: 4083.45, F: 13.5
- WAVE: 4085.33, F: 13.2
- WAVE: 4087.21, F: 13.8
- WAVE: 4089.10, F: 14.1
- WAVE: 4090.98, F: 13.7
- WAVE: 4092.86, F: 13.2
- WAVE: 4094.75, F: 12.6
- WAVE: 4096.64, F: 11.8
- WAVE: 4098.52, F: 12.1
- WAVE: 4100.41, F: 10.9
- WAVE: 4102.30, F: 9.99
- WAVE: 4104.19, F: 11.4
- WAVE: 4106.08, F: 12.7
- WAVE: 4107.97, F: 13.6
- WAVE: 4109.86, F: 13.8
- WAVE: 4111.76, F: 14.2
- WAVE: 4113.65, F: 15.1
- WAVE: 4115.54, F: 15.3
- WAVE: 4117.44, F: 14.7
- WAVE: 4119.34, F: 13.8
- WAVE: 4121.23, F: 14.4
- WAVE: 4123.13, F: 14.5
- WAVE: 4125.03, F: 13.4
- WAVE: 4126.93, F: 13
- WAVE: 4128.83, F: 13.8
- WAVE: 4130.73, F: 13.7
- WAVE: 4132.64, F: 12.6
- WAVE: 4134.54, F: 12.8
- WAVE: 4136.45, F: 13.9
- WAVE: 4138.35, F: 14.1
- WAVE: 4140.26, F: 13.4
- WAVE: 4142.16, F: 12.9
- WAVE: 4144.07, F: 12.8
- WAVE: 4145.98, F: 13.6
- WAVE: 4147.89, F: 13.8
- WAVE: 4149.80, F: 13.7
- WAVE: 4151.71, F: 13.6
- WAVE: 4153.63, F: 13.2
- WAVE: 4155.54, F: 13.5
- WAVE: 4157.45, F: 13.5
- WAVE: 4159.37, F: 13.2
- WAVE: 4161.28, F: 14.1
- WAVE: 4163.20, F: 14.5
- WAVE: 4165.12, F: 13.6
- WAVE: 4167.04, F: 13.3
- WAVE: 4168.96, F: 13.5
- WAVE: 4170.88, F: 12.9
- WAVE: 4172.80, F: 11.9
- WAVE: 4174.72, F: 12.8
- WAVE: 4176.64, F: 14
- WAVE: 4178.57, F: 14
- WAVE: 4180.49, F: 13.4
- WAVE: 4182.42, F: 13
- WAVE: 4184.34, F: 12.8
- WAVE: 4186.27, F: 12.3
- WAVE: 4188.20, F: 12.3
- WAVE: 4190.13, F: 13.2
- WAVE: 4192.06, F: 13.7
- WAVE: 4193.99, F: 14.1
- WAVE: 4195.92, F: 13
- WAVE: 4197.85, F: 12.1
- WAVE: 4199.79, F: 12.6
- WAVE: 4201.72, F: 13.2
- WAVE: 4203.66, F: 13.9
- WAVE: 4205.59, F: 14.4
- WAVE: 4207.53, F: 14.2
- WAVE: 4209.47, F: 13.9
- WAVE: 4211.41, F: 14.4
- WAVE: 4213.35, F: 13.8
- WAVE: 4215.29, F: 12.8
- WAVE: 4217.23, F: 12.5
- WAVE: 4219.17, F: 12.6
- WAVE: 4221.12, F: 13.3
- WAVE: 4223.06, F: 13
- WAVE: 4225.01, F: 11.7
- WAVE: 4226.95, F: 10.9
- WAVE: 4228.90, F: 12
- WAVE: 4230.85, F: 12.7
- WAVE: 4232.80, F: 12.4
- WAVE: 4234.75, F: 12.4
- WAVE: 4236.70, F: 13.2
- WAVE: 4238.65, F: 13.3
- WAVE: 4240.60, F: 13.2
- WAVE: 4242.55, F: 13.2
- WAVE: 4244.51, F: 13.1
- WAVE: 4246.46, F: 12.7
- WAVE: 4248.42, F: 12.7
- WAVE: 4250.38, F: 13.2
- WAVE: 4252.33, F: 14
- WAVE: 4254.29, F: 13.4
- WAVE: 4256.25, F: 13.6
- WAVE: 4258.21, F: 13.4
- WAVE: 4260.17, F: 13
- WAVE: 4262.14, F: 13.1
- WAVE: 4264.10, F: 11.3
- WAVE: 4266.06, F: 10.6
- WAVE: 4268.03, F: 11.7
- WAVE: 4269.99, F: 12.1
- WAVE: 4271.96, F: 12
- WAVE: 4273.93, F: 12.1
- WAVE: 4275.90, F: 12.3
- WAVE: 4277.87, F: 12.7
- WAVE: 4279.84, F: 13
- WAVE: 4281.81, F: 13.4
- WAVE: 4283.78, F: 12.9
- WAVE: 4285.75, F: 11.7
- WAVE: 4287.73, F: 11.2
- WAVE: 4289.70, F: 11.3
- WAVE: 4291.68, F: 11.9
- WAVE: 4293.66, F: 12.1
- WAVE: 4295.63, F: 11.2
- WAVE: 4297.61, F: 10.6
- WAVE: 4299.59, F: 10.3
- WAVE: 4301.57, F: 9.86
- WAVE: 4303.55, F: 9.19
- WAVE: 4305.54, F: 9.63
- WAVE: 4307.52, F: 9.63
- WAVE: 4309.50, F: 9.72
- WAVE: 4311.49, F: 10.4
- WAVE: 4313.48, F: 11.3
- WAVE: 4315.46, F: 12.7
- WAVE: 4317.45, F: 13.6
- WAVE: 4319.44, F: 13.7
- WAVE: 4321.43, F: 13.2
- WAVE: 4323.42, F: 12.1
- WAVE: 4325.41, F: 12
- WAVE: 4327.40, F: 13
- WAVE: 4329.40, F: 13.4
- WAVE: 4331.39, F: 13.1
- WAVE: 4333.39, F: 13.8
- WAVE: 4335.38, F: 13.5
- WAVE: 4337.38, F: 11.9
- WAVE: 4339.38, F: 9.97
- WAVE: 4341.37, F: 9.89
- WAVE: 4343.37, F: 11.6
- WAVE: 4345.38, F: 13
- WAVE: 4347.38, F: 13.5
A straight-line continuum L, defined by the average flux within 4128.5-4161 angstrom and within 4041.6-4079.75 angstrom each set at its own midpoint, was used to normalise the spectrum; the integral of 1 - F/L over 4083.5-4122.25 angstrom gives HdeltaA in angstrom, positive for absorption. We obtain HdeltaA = -0.4 angstrom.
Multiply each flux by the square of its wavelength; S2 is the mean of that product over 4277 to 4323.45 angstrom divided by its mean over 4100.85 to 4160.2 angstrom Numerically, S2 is 0.9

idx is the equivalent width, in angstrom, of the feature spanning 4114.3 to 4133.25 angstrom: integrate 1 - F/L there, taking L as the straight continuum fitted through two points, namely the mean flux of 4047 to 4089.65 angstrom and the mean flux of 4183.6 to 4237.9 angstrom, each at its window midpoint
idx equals -1.4 angstrom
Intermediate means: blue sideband 13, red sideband 13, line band 14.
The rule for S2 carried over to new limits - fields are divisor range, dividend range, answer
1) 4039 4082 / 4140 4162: 1.09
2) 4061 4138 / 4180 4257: 1.05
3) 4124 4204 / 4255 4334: 0.96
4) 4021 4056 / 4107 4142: 1.09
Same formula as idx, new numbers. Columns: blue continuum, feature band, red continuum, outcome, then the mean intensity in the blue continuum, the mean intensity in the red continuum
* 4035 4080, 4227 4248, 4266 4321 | -1.5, 12.9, 11.6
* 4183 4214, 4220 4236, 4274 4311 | 0.5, 13.4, 11.3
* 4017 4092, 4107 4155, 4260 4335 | -4.0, 13.1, 11.9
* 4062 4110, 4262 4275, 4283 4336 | 0.1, 12.6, 11.7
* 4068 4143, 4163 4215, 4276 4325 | -3.5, 13.2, 11.6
